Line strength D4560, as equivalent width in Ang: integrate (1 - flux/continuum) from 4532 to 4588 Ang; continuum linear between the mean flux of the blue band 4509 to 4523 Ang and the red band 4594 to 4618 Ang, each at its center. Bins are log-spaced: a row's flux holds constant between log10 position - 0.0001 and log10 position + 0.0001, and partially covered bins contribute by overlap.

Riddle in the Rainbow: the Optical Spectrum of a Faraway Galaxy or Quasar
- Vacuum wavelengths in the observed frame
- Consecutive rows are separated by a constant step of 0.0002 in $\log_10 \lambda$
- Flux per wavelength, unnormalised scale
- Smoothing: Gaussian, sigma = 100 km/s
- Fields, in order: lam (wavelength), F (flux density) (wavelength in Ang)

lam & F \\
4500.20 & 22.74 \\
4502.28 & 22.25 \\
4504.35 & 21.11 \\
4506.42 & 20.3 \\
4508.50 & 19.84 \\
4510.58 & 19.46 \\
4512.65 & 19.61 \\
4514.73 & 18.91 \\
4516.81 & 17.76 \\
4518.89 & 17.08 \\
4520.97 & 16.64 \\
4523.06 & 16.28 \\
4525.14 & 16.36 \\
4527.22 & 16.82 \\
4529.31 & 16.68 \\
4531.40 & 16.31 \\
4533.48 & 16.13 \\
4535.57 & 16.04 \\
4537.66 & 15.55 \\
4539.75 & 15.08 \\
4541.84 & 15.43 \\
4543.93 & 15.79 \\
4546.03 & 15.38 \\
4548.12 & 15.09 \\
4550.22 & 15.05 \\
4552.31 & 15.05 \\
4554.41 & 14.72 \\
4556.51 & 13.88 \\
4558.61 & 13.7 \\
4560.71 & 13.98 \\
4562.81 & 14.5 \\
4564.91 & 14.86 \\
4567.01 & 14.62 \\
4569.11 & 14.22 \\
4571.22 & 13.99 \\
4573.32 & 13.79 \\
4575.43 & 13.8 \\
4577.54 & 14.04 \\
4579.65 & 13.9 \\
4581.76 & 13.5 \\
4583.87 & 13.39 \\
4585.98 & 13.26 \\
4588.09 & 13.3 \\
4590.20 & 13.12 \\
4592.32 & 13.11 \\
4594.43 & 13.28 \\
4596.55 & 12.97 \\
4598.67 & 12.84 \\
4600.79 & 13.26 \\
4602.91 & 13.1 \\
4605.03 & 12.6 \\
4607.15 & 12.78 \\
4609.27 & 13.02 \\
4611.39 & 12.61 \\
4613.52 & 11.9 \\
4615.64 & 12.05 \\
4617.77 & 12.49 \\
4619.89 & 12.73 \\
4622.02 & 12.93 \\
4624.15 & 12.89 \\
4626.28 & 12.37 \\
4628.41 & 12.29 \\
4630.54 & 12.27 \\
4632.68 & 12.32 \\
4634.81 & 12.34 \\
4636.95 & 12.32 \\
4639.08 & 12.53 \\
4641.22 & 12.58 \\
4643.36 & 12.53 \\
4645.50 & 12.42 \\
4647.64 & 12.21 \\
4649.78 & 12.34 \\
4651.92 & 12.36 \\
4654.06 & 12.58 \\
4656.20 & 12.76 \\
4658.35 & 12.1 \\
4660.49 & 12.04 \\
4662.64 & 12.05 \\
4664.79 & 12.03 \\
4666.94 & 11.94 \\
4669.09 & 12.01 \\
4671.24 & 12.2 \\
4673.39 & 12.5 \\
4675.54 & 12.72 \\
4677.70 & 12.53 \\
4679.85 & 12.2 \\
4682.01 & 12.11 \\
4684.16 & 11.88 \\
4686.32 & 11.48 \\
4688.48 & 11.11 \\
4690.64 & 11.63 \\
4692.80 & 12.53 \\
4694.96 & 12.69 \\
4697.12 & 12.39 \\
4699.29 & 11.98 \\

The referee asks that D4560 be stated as 3.40 Ang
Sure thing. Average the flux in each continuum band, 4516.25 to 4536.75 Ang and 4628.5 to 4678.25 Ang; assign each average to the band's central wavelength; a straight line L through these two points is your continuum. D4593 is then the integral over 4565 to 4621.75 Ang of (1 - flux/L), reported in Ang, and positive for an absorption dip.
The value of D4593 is 4.36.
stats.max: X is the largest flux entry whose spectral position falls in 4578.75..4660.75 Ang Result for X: 13.9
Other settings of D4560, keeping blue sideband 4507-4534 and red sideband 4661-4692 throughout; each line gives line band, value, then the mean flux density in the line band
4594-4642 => 5.1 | 12.6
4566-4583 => 1.8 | 14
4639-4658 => 0.8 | 12.5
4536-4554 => 1.5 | 15.3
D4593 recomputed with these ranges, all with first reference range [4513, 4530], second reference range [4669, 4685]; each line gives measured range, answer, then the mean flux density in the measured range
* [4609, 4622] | 1.6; 12.5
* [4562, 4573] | 0.9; 14.4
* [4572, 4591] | 2.1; 13.6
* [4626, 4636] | 1.0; 12.3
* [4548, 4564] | 1.6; 14.5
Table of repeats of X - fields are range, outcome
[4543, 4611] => 15.79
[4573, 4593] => 14.04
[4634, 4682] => 12.76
